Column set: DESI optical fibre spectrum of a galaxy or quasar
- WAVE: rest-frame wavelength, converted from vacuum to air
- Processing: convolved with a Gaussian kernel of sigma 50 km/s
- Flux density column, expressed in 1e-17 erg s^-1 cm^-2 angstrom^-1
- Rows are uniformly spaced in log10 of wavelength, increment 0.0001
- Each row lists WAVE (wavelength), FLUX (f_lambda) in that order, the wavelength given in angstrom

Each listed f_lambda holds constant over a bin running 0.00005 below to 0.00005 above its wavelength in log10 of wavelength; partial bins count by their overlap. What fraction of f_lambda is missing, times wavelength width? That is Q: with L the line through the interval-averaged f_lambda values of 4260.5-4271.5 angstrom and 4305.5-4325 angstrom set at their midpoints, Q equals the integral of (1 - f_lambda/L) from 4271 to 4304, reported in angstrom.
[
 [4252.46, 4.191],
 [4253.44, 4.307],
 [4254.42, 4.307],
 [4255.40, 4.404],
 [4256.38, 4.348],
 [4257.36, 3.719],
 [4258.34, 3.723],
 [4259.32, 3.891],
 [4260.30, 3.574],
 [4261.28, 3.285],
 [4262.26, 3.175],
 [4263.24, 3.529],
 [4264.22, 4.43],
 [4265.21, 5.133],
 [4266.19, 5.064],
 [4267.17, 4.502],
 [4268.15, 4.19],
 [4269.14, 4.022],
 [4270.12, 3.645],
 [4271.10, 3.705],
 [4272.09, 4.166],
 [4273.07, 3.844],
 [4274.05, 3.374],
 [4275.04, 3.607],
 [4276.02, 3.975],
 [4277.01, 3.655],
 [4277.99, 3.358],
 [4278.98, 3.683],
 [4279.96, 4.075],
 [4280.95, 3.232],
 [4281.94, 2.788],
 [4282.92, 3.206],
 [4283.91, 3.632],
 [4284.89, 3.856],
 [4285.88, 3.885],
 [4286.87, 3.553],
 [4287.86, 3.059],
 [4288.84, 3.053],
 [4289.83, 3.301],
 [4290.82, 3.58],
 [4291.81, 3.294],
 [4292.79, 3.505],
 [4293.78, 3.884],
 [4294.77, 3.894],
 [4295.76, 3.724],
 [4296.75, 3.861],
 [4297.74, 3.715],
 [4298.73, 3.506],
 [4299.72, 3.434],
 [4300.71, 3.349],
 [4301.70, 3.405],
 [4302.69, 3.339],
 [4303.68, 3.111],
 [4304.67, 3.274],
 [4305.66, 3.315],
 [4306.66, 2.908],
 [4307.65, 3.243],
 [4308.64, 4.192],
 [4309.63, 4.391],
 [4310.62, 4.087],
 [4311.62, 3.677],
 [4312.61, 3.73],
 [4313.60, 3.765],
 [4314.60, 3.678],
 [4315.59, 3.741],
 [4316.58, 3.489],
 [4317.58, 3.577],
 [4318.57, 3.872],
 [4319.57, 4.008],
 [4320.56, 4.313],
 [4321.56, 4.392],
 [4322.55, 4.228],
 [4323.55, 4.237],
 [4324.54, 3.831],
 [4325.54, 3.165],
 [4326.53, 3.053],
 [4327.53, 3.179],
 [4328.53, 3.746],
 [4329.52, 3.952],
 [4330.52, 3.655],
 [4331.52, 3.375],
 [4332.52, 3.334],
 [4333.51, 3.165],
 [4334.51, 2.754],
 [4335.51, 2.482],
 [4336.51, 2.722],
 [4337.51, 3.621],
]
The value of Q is 3.5 angstrom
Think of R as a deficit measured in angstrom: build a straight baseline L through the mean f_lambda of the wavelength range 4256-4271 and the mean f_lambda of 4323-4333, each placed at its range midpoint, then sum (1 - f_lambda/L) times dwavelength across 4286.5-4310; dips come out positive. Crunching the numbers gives 1.7 angstrom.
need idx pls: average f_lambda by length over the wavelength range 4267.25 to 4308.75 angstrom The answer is 3.56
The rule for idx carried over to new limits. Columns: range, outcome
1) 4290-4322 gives 3.66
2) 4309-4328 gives 3.81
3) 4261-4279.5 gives 3.92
